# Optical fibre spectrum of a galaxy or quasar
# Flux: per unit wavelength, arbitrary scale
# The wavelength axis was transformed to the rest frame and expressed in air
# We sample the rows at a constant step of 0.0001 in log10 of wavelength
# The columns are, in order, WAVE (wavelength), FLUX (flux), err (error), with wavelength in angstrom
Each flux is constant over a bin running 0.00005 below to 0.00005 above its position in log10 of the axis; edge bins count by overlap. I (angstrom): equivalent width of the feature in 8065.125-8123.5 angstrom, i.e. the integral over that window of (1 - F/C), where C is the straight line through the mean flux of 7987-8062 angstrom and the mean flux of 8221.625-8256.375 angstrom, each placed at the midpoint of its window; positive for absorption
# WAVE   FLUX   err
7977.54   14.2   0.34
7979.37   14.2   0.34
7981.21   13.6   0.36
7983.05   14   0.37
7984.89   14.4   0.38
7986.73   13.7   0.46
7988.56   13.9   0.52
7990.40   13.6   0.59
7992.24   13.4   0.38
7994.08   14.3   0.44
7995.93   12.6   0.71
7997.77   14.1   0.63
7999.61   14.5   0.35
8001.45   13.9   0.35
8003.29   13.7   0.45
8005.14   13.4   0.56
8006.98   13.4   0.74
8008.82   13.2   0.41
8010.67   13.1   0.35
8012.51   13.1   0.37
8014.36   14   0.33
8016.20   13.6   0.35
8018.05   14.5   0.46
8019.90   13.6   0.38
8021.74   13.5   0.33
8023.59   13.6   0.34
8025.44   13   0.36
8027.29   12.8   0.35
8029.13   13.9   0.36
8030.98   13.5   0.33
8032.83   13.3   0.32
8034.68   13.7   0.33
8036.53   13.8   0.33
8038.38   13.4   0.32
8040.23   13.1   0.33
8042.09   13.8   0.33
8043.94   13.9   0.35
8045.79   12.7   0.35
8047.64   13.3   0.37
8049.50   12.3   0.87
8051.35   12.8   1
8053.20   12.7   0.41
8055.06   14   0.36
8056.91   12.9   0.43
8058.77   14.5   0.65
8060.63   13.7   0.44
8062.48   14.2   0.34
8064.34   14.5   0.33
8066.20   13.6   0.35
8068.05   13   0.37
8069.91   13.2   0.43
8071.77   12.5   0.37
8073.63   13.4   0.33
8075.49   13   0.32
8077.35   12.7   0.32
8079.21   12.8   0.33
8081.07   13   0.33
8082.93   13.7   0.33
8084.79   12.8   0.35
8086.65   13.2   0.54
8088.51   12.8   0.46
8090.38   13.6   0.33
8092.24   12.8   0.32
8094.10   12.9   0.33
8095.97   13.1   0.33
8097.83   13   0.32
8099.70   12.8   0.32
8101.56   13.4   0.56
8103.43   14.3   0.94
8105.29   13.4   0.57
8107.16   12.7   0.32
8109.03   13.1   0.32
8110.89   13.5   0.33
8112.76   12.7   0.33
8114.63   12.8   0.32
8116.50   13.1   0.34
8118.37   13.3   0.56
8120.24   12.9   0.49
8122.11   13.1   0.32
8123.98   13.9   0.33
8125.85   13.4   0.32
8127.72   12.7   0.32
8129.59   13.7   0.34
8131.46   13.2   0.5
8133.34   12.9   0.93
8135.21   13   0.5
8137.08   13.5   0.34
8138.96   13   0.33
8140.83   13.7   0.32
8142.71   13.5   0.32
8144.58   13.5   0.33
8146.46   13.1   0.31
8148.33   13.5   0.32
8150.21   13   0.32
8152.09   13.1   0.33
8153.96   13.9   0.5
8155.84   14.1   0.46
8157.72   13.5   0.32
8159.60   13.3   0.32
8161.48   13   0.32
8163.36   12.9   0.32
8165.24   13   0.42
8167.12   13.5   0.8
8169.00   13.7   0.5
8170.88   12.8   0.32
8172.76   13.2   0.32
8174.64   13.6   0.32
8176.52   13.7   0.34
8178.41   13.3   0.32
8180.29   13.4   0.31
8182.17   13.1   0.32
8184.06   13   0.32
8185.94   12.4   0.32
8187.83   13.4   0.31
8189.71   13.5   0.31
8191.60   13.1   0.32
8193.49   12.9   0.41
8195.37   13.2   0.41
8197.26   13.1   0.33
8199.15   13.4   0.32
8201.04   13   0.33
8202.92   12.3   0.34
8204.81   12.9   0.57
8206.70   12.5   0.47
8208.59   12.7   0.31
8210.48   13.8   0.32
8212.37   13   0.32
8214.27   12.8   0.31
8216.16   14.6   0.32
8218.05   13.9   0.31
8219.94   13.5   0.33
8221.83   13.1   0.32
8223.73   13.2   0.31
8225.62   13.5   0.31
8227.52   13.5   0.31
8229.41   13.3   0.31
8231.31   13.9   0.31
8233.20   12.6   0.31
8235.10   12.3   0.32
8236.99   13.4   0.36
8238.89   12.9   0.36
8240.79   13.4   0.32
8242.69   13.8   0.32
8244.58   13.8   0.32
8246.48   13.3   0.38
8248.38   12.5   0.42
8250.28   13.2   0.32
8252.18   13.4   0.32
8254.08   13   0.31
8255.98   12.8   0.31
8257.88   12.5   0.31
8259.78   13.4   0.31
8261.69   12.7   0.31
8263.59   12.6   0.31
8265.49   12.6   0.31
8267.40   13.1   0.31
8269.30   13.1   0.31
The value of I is 1.3 angstrom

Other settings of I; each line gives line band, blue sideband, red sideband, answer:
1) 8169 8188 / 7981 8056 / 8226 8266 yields 0.03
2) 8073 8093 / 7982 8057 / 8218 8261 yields 0.54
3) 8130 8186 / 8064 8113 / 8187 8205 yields -0.79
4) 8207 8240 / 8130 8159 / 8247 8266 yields -0.63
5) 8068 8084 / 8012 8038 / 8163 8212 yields 0.48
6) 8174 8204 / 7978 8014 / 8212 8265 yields 0.37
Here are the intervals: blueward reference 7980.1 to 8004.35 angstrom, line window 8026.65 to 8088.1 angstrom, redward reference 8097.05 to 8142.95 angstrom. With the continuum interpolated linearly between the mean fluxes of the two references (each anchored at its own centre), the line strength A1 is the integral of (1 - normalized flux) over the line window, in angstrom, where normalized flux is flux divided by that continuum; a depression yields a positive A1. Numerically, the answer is 0.9 angstrom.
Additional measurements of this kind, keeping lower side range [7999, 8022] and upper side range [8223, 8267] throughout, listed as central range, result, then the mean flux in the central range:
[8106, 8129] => 0.5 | 13.1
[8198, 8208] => 0.3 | 12.8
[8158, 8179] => 0.0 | 13.3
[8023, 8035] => 0.2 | 13.4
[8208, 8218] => -0.2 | 13.4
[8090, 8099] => 0.3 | 13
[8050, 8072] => 0.1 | 13.5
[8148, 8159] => -0.2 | 13.5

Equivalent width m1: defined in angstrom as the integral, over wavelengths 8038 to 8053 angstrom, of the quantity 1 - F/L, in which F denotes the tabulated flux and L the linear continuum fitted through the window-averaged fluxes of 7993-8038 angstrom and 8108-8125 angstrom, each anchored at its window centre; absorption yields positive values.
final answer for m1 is 0.4 angstrom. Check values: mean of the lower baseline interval 13.6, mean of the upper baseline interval 13.2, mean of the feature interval 13.1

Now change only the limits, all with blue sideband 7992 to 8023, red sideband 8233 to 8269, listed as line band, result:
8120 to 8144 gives 0.1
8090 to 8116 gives 0.5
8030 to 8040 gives 0.0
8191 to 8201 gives 0.0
